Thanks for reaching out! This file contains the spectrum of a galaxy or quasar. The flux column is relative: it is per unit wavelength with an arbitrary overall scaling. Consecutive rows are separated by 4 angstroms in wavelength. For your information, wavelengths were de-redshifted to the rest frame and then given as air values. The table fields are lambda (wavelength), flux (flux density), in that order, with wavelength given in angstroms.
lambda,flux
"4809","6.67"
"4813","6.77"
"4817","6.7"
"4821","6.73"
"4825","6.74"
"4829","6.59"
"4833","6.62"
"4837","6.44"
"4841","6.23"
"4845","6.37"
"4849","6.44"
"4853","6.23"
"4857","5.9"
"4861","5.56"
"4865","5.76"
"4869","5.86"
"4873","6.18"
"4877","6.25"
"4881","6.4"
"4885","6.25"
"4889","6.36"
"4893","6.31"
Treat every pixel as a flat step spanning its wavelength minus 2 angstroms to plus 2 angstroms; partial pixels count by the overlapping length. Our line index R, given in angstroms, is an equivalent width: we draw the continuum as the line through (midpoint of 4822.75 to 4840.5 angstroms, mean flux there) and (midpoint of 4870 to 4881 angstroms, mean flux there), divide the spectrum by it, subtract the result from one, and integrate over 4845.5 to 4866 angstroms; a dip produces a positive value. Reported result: 1.2 angstroms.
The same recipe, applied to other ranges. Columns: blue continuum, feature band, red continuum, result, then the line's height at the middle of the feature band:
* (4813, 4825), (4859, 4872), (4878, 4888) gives 1.4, 6.43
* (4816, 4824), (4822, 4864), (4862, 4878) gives 0.5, 6.37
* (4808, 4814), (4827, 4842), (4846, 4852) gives 0.1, 6.52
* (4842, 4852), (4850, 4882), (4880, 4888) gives 1.6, 6.34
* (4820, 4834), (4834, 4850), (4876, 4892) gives 0.5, 6.58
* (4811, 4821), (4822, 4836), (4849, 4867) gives -0.3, 6.48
